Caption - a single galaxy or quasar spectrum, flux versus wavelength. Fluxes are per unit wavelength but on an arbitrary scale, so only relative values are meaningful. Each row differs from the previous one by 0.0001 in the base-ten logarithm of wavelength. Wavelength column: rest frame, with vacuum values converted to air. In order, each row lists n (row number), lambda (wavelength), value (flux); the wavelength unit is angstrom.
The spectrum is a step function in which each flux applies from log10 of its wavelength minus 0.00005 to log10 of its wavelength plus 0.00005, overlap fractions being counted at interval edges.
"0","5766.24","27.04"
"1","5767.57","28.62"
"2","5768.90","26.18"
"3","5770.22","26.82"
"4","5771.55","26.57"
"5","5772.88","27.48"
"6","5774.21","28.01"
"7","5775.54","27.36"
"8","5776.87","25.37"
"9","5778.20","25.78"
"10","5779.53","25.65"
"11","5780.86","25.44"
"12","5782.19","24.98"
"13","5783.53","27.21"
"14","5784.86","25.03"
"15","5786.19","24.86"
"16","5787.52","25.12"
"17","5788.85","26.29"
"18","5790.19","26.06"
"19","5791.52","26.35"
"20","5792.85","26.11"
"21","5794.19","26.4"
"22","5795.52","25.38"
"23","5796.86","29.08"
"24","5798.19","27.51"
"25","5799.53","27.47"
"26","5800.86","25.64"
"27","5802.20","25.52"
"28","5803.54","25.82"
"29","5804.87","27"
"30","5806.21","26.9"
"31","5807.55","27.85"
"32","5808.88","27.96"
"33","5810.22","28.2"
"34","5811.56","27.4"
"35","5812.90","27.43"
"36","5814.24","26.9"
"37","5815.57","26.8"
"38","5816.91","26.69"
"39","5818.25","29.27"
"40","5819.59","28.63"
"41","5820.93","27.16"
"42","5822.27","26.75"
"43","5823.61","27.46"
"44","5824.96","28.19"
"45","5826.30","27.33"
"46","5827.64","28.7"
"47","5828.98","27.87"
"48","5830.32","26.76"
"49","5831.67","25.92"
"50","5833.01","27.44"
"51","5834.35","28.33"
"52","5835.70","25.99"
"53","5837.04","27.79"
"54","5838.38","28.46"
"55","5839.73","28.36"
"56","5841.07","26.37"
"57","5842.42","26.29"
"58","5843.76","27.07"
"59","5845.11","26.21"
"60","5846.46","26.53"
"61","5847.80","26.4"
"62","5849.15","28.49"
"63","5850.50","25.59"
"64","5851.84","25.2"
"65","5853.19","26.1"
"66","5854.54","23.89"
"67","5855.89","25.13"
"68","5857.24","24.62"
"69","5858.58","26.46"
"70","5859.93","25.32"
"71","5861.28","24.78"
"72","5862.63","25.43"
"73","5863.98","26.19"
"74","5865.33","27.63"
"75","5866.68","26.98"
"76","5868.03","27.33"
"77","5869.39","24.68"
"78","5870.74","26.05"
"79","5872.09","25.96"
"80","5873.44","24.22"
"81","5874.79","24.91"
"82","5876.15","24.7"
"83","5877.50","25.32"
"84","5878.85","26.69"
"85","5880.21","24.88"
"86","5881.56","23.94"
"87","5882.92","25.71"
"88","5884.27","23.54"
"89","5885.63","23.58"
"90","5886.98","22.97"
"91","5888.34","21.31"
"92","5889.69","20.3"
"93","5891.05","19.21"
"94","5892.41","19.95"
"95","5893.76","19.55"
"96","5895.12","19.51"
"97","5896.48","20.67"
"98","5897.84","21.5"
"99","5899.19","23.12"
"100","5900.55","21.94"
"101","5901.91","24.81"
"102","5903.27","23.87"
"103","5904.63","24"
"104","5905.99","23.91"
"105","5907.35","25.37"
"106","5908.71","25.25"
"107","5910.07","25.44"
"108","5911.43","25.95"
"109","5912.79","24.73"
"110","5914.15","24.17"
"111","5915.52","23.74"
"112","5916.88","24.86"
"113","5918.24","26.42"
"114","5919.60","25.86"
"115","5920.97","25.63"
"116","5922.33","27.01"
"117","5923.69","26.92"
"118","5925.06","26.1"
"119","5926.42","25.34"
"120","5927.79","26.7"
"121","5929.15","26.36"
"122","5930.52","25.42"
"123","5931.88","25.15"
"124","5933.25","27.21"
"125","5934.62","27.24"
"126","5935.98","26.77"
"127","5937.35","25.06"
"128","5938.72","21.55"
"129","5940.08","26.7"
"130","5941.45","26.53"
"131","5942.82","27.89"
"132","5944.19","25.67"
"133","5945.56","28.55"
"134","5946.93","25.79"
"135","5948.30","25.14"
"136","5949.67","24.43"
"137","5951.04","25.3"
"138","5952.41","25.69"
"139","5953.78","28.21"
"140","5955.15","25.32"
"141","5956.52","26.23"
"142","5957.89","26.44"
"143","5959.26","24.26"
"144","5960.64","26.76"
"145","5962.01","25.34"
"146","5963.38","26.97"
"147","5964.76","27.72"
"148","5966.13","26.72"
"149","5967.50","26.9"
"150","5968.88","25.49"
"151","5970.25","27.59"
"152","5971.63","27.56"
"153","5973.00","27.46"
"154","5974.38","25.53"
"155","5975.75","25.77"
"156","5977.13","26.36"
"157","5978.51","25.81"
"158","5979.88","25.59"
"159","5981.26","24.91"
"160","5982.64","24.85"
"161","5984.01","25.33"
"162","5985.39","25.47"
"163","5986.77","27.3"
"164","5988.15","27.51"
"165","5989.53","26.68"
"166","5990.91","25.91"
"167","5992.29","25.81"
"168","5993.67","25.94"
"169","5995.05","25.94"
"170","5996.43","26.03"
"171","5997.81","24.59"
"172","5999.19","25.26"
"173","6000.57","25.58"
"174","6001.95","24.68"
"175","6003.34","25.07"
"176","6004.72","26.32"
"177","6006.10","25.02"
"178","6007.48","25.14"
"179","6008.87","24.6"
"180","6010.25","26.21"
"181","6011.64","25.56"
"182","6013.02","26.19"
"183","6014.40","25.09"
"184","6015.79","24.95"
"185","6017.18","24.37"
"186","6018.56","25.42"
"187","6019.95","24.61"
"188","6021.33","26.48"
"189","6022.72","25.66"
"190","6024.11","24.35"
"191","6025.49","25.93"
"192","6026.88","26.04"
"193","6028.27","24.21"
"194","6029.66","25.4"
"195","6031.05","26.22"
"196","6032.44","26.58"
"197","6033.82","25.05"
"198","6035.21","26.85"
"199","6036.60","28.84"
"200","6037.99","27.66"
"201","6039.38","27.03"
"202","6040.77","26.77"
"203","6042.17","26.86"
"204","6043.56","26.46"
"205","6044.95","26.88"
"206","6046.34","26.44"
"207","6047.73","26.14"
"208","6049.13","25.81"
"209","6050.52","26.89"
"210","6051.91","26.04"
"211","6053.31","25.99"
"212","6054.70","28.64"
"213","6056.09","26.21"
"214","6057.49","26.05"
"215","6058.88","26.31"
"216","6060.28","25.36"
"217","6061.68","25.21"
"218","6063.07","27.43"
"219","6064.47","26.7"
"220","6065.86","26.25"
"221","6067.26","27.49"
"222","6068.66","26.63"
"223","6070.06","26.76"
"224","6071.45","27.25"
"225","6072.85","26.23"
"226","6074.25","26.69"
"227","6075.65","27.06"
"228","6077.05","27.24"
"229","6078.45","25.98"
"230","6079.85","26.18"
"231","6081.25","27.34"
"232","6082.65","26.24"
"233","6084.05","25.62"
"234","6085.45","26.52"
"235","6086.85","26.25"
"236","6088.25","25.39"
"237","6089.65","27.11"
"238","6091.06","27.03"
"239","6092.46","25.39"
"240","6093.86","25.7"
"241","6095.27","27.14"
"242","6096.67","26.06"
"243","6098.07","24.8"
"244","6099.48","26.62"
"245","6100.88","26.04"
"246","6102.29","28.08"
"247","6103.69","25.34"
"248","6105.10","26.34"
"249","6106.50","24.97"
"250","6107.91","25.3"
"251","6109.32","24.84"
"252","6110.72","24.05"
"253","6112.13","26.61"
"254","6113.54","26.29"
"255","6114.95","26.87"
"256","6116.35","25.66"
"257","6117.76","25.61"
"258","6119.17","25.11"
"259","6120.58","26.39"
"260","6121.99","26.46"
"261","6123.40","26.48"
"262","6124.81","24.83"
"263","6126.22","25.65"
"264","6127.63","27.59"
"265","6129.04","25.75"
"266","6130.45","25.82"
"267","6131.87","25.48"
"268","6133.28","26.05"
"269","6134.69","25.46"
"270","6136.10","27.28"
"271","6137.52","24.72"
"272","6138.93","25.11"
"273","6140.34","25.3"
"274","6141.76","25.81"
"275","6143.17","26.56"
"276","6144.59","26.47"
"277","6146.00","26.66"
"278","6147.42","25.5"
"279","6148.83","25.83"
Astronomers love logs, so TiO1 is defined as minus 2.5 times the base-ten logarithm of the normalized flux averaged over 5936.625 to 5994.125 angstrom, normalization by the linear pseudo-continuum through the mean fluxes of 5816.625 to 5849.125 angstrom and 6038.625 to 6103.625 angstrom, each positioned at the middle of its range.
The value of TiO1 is 0.03 mag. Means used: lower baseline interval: 27.4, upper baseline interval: 26.5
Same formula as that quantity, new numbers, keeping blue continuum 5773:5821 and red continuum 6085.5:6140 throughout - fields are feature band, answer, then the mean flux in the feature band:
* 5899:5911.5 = 0.09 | 24.3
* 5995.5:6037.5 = 0.03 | 25.6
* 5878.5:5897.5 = 0.19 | 22.2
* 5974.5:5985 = 0.03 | 25.5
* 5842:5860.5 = 0.03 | 26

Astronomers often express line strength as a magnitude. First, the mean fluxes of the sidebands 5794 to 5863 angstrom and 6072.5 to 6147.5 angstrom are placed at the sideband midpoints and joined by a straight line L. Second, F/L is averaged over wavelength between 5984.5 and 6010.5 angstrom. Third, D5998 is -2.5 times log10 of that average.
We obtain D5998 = 0.03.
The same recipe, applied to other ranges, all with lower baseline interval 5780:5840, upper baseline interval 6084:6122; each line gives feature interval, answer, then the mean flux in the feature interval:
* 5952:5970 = 0.00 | 26.4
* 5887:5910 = 0.20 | 22.3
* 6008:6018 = 0.04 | 25.3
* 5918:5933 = 0.02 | 26.1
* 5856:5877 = 0.05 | 25.7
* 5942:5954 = 0.01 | 26.2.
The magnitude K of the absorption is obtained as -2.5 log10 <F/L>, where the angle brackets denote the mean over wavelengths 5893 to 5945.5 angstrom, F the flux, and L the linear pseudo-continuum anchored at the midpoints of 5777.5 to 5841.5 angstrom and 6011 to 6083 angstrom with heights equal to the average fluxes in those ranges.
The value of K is 0.07 mag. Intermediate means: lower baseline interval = 26.9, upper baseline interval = 26.3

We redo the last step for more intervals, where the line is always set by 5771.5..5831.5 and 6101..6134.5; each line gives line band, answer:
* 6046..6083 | -0.02 mag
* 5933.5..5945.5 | 0.01 mag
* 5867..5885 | 0.06 mag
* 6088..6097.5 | -0.01 mag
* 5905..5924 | 0.05 mag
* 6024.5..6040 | -0.01 mag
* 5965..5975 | -0.02 mag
